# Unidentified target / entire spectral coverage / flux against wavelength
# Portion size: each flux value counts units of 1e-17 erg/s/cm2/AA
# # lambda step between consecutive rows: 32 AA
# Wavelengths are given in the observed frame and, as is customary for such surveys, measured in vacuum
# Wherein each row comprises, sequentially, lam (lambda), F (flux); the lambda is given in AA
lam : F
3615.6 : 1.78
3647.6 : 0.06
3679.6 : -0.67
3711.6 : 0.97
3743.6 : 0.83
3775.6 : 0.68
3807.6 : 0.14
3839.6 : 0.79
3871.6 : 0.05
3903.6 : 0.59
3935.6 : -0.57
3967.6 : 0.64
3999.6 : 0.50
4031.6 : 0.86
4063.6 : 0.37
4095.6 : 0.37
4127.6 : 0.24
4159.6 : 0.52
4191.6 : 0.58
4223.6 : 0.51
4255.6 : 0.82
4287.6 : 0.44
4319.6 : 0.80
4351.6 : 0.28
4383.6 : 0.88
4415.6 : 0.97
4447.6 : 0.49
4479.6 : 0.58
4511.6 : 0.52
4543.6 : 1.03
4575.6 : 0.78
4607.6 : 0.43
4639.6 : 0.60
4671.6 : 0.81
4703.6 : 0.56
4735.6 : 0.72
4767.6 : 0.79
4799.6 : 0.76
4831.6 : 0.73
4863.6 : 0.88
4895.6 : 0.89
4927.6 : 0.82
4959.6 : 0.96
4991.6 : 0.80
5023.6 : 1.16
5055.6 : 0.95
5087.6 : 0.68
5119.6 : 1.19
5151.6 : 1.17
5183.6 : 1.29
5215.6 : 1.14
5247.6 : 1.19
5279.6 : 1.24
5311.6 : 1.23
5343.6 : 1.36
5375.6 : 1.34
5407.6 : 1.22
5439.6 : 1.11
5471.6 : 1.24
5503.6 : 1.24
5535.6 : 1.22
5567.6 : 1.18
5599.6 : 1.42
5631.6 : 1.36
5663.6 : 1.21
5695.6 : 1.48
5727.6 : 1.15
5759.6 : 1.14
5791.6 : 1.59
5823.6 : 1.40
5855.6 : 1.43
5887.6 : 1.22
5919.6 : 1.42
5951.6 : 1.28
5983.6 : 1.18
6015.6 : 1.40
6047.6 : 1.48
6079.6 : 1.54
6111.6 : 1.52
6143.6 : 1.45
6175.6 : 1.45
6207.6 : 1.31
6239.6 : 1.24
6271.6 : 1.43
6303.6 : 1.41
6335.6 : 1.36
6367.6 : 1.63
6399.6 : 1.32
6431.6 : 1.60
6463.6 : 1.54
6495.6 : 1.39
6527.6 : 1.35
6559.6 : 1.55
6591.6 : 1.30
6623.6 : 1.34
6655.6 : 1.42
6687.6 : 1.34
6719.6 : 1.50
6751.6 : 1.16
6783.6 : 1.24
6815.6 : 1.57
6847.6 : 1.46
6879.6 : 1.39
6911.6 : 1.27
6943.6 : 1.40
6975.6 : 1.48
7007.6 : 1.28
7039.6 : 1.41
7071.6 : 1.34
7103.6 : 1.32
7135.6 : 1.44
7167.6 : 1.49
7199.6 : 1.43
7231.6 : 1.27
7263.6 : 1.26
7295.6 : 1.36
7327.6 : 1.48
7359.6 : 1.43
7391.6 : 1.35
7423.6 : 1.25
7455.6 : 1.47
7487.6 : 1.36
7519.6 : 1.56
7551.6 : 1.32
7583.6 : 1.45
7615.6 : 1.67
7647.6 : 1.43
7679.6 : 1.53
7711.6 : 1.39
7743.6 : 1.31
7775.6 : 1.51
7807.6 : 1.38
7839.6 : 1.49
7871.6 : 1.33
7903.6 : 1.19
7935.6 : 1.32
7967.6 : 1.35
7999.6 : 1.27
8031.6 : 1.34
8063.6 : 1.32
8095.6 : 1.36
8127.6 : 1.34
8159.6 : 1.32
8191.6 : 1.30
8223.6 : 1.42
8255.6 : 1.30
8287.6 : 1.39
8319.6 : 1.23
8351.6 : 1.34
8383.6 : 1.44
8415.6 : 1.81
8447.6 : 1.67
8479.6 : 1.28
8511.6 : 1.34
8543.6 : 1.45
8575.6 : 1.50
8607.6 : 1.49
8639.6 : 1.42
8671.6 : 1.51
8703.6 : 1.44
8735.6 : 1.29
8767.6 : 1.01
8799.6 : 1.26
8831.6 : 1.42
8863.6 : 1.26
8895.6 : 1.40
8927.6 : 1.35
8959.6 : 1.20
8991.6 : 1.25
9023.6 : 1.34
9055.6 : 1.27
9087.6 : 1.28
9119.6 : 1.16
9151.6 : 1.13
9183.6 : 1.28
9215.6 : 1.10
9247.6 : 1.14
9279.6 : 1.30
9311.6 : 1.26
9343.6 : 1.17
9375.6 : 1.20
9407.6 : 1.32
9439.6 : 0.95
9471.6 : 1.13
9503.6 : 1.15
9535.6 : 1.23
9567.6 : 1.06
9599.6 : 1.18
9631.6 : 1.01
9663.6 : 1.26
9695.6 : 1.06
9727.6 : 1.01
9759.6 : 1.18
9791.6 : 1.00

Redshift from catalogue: 0.28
